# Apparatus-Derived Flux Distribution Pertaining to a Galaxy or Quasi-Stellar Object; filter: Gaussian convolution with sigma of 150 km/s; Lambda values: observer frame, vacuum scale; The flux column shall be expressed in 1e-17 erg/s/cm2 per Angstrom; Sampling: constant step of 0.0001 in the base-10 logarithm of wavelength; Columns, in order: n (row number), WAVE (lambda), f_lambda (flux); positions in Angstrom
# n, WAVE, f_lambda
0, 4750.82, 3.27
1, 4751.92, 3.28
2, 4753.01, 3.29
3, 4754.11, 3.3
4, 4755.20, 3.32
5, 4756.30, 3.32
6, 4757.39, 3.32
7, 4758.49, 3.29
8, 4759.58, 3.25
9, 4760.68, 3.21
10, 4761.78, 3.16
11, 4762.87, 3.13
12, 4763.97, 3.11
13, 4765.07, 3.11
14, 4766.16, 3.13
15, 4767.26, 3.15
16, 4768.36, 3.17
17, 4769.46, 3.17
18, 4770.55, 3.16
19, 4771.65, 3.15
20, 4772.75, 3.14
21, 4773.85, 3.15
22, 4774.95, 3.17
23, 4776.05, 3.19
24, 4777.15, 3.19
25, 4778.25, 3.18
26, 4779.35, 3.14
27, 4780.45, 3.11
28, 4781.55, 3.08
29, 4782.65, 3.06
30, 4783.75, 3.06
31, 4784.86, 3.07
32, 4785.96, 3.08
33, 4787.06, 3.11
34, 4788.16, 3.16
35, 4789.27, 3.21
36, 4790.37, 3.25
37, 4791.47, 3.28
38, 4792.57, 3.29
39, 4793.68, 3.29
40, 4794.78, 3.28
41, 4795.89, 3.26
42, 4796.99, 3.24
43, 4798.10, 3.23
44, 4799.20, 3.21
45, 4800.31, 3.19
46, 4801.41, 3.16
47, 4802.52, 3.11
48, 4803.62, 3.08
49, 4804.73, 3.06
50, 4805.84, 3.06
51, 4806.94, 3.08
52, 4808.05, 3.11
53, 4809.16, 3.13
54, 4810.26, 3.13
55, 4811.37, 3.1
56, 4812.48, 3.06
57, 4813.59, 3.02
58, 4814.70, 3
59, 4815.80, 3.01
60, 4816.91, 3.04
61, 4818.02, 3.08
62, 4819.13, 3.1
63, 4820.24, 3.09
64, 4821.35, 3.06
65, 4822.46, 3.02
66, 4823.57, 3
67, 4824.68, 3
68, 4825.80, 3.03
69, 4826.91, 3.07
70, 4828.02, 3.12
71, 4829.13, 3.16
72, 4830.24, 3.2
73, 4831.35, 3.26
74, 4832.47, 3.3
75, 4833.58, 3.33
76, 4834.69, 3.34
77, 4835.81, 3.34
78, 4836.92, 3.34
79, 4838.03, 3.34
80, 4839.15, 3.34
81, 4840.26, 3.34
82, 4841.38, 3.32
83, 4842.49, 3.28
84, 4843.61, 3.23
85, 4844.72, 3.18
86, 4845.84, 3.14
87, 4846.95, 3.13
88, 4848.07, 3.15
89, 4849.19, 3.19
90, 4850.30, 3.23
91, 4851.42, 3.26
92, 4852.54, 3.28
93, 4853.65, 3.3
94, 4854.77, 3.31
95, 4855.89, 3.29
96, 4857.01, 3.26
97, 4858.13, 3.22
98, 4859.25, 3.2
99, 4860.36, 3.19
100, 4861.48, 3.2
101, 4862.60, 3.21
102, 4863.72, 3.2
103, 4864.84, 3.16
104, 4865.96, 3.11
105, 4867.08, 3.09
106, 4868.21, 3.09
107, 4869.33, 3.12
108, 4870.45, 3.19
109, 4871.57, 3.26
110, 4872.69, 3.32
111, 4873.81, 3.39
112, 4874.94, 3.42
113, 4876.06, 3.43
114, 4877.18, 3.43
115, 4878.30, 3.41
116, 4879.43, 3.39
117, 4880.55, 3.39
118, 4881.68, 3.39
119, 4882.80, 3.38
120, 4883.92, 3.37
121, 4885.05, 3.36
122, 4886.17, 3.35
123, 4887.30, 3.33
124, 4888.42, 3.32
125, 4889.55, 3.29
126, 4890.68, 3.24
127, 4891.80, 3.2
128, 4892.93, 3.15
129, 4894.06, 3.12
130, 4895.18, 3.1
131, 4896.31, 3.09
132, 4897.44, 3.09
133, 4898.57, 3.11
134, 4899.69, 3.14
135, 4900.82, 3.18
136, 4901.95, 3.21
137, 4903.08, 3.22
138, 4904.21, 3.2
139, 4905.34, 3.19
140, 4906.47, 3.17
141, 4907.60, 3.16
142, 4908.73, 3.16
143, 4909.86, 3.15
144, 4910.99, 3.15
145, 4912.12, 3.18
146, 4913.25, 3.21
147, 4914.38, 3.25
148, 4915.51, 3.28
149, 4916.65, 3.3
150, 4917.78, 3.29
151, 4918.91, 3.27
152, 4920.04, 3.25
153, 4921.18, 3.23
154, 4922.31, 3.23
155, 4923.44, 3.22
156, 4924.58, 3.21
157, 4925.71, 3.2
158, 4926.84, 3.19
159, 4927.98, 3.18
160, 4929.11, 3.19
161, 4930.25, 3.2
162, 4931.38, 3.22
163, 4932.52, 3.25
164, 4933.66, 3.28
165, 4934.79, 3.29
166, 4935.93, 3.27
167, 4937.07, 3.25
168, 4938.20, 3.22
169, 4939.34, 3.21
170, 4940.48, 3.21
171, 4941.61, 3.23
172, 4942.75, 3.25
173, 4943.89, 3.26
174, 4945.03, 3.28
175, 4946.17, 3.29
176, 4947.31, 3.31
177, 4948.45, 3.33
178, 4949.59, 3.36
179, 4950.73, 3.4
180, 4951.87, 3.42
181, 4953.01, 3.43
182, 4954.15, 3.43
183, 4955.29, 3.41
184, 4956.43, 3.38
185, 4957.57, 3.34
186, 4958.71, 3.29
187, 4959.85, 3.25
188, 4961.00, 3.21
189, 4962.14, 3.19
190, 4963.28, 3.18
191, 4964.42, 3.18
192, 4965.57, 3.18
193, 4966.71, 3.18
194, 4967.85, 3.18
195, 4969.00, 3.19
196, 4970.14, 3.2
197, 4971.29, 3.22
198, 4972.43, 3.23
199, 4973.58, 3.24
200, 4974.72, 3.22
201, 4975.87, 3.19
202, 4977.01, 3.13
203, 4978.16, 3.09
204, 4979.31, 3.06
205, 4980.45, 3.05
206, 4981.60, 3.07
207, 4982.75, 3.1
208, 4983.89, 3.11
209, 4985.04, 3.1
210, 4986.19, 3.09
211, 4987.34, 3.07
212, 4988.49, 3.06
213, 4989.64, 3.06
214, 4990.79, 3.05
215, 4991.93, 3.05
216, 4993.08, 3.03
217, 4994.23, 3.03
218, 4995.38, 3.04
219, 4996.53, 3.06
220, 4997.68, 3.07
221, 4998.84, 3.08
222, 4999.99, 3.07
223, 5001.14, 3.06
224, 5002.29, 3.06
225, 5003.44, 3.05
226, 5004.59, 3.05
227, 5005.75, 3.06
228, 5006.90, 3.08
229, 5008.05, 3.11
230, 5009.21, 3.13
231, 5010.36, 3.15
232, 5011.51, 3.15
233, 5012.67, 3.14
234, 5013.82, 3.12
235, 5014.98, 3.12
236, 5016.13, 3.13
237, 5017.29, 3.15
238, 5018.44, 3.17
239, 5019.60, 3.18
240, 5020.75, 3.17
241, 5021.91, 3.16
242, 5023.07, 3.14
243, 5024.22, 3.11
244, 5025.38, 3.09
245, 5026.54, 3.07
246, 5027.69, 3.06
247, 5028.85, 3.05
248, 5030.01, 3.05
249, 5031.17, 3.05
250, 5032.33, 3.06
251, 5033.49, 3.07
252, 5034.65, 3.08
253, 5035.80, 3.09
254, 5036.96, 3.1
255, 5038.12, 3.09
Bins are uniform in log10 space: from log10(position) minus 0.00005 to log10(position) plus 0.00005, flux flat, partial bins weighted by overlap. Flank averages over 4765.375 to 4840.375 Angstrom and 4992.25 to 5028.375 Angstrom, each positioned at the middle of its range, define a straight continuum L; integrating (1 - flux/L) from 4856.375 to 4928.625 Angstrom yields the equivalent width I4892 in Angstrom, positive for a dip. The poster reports -2.4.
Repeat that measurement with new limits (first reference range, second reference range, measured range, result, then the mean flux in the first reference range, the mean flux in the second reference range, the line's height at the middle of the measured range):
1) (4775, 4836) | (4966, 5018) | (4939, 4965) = -1.5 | 3.14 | 3.11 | 3.12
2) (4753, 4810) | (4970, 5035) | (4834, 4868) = -0.9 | 3.17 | 3.1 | 3.15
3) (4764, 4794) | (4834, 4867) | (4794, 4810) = 0.1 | 3.16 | 3.24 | 3.18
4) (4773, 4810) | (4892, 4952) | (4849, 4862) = -0.2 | 3.16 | 3.22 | 3.19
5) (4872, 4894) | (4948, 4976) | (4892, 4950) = 1.6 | 3.34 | 3.27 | 3.31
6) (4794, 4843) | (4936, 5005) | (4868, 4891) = -1.2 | 3.16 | 3.18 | 3.17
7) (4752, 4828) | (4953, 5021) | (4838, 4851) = -0.4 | 3.15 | 3.15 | 3.15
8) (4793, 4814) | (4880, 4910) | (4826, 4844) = -0.5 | 3.15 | 3.22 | 3.17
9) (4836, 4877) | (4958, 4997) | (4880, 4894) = -0.4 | 3.24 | 3.14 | 3.22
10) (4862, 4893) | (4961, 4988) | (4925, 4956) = -0.8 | 3.29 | 3.15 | 3.2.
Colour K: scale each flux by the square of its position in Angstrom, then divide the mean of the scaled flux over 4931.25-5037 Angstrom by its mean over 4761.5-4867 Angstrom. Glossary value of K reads 1.07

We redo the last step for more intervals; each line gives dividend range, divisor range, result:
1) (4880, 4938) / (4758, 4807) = 1.07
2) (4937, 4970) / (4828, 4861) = 1.05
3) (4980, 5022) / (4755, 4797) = 1.07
